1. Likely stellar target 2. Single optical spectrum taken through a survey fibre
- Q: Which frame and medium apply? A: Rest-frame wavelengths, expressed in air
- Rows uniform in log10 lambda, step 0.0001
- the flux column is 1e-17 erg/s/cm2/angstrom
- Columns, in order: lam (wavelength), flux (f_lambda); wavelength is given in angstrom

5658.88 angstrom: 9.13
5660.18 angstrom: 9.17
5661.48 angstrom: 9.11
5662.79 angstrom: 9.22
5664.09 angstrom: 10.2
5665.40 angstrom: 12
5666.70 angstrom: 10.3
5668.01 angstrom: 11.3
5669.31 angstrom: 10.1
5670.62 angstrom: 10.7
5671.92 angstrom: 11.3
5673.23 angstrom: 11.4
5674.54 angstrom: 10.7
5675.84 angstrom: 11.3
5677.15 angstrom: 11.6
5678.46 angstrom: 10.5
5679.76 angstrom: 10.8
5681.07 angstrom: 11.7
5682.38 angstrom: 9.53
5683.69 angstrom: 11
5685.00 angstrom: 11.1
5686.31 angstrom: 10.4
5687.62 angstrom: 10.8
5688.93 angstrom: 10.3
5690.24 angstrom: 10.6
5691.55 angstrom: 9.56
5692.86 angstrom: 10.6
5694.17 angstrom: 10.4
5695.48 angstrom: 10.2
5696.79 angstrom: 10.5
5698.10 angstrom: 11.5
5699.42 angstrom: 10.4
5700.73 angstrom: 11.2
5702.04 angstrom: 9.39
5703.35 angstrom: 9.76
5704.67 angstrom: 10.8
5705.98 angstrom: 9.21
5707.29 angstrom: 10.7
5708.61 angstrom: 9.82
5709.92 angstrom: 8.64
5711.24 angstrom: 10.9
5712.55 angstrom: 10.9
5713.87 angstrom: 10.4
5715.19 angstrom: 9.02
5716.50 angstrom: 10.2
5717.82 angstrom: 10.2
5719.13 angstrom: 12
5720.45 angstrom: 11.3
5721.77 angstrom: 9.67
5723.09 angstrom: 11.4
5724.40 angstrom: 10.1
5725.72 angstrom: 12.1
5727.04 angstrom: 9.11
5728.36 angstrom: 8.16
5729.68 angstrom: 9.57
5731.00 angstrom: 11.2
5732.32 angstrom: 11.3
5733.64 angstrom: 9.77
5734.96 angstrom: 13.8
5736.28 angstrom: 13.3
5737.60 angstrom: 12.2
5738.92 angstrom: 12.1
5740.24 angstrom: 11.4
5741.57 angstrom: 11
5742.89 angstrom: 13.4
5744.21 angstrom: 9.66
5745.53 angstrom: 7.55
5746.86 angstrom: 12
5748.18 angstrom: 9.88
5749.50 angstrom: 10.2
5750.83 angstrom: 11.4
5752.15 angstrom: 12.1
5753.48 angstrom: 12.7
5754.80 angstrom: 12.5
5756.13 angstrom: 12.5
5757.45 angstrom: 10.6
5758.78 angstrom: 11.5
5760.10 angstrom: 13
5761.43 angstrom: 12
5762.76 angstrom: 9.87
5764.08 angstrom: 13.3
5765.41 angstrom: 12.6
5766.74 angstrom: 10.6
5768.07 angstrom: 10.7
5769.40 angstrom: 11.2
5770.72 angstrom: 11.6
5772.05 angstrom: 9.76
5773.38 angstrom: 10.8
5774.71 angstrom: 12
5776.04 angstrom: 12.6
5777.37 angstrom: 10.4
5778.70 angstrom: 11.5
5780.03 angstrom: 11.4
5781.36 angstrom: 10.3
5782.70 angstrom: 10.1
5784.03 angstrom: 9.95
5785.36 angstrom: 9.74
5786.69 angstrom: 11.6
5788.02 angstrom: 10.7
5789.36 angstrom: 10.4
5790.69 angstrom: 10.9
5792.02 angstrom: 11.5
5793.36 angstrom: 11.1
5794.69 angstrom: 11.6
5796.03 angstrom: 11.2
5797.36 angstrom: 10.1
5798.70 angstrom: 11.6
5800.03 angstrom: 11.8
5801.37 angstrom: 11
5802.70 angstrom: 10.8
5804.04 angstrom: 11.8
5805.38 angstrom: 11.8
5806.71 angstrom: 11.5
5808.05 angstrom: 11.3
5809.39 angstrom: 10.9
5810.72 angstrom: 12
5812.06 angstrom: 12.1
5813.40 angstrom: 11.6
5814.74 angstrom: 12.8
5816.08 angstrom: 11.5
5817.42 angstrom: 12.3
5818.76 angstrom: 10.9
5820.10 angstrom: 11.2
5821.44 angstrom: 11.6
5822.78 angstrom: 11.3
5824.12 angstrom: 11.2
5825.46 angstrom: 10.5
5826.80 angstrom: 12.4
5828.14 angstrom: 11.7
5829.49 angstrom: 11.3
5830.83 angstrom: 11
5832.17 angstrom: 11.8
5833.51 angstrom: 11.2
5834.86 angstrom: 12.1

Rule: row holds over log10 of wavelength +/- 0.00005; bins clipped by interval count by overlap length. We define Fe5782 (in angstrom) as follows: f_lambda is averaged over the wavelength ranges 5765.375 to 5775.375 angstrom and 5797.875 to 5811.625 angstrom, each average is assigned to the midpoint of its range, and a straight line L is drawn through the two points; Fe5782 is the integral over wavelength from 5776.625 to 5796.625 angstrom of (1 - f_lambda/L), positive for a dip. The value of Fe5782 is 0.7 angstrom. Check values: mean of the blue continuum 11.1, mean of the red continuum 11.4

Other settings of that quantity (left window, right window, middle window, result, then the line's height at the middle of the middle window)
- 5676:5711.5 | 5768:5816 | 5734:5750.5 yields -0.82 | 10.8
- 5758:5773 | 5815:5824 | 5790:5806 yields 0.31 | 11.5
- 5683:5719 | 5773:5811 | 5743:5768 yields -1.29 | 10.8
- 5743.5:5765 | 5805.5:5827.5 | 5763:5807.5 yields 1.21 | 11.4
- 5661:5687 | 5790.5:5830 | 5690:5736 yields 2.09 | 10.9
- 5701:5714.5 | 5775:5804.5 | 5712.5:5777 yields -3.94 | 10.5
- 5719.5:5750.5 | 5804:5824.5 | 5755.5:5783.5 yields -0.35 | 11.2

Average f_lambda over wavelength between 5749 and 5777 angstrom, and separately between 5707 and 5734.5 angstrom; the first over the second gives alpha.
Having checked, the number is 1.1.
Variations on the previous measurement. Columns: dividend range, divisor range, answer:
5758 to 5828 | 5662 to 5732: 1.08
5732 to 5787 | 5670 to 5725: 1.08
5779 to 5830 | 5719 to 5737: 1.03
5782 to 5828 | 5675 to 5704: 1.06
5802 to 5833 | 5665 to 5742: 1.08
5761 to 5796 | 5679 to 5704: 1.05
